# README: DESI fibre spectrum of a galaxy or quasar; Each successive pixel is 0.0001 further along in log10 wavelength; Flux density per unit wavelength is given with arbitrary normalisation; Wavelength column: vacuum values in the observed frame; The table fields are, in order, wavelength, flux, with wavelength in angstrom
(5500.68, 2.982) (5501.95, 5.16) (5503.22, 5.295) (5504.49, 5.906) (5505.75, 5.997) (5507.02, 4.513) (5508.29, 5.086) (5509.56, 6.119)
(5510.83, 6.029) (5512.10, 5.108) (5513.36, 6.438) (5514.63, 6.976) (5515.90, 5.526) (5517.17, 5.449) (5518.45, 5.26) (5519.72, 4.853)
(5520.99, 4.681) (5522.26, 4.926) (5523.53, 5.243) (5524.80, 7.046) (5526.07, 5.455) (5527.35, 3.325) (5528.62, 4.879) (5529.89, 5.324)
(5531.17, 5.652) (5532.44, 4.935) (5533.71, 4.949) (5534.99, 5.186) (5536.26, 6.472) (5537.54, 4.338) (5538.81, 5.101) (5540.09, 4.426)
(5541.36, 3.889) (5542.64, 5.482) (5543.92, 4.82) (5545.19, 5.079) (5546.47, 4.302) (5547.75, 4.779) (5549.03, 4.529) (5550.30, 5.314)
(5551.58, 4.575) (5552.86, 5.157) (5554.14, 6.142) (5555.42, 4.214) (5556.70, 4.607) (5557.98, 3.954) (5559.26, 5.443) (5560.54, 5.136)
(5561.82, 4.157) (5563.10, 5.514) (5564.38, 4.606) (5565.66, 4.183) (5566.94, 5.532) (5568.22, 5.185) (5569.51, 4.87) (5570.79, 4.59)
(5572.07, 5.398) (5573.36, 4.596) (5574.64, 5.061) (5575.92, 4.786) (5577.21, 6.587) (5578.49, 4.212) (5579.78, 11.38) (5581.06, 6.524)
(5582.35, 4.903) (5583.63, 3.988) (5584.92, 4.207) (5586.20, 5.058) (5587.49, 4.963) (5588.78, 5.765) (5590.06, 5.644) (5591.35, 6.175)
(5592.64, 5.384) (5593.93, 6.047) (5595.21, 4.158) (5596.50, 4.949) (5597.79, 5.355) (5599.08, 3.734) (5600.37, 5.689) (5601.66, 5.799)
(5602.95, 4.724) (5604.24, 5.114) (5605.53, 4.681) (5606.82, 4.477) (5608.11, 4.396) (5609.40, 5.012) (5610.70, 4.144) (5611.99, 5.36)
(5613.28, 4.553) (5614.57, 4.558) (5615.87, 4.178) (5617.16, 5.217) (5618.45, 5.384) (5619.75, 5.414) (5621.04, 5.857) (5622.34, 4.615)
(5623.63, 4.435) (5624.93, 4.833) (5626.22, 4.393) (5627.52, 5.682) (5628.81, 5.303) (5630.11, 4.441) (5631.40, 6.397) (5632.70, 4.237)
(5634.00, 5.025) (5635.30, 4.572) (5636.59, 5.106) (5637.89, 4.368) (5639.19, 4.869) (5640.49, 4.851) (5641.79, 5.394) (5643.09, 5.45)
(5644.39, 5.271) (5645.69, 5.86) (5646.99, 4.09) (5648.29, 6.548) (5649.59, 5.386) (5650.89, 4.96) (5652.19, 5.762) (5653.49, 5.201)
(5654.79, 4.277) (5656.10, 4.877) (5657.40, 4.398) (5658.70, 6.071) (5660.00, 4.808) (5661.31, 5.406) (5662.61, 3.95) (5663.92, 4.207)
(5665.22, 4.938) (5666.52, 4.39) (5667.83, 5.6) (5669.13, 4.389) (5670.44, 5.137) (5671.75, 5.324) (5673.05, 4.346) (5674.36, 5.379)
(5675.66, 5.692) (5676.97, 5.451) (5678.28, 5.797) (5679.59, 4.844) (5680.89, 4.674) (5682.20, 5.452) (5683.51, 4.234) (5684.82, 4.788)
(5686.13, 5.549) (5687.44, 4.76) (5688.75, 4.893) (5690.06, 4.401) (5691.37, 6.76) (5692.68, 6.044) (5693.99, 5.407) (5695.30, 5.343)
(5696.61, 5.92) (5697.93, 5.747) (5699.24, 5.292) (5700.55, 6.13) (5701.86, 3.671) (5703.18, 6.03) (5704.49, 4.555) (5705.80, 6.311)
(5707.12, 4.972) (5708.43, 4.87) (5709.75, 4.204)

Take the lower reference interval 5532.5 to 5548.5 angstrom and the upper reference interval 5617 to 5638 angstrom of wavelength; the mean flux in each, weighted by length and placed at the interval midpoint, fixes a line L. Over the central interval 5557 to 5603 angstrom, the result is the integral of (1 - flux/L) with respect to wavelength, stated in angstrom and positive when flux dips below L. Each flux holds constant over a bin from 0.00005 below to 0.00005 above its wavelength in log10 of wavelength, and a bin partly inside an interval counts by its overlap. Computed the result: -2.5 angstrom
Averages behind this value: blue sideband 4.9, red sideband 5.03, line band 5.23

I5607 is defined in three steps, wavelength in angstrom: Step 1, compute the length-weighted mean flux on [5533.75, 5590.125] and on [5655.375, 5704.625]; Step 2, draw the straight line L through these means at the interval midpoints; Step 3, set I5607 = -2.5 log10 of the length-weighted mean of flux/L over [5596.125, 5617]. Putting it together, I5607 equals 0.07 mag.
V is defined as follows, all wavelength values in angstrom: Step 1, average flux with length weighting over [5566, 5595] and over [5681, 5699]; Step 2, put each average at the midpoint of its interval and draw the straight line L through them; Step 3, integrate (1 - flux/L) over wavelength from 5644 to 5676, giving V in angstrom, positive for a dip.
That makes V 1.84 angstrom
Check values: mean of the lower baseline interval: 5.46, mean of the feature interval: 5.04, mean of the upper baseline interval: 5.31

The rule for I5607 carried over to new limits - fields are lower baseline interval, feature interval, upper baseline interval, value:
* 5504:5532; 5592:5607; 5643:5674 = 0.036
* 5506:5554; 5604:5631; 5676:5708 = 0.080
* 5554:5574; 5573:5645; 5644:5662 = -0.023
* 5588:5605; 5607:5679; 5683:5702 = 0.060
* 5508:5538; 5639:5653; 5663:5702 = -0.023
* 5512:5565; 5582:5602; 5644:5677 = -0.008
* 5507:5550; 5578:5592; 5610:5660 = -0.124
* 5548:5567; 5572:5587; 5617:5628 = -0.131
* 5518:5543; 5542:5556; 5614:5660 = 0.026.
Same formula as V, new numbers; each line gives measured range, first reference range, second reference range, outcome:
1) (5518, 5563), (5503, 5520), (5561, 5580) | 3.94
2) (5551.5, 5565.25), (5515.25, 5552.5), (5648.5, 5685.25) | 0.44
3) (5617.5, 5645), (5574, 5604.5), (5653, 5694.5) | 1.01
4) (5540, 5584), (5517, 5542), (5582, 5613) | -0.66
